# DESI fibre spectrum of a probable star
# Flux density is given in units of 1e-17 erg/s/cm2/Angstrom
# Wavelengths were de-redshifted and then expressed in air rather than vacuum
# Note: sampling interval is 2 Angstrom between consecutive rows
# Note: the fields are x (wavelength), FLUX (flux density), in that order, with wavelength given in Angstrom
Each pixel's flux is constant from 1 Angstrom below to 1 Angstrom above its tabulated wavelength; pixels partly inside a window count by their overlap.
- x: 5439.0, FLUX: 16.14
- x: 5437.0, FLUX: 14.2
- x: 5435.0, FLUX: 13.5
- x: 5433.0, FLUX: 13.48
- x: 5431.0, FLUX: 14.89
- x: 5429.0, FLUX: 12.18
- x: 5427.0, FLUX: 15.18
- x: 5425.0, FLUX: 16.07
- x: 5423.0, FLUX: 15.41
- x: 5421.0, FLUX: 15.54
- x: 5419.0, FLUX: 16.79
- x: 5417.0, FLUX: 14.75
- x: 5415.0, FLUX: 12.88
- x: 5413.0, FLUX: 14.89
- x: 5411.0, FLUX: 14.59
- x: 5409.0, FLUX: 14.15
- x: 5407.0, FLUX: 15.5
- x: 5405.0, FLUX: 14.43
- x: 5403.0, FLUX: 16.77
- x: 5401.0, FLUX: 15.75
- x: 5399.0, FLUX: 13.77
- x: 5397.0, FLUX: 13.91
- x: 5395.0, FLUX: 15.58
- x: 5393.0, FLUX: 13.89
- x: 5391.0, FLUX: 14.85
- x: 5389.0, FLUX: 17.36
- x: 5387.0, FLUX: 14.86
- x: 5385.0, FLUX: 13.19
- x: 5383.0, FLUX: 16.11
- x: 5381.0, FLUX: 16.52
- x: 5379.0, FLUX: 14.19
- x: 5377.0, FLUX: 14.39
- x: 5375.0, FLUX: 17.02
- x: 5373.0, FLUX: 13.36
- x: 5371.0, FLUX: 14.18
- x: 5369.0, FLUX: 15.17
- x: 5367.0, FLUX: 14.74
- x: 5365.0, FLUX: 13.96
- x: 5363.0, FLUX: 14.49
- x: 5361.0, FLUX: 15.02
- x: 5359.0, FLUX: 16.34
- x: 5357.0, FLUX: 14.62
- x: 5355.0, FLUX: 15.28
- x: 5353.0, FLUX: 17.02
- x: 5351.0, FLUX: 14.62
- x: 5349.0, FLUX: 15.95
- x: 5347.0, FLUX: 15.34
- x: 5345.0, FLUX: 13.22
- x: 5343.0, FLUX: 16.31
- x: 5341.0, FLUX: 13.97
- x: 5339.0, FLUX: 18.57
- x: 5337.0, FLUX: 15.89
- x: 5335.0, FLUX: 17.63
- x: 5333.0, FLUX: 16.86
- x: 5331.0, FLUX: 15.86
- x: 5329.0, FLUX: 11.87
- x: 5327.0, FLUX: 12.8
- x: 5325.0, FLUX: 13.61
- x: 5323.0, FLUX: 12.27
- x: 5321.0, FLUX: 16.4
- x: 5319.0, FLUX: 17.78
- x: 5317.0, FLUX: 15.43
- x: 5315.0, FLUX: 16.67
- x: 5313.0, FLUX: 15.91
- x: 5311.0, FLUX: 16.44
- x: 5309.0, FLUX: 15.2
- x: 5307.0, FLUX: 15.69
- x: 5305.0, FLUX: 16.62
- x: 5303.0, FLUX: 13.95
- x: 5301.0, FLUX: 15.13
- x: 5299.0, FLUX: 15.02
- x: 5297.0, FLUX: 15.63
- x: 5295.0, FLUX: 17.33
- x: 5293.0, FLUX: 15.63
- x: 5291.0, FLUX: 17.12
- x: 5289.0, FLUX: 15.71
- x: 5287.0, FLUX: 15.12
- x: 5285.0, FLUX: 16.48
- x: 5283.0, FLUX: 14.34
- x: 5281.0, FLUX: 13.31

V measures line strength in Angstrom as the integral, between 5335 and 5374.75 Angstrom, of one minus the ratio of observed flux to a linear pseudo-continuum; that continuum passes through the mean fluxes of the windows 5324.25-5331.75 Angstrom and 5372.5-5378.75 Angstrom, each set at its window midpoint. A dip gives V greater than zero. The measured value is -2.7 Angstrom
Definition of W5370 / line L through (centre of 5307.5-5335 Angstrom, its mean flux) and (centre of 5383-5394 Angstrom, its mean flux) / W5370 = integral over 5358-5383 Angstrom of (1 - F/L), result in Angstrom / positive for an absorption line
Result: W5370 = 0.1 Angstrom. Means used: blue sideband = 15.3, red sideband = 14.9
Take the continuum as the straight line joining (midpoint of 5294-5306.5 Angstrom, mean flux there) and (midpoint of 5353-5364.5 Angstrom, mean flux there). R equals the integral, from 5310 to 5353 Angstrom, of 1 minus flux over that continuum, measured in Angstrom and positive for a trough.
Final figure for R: -0.03 Angstrom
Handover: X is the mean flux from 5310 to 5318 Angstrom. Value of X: 16.1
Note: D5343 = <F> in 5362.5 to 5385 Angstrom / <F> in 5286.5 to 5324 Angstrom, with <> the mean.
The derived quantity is 0.9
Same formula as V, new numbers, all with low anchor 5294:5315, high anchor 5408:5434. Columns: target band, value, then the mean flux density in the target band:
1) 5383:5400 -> 0.2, 14.8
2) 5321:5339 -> 0.7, 14.9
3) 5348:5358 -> -0.1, 15.5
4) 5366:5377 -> 0.2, 14.8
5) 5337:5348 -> -0.1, 15.5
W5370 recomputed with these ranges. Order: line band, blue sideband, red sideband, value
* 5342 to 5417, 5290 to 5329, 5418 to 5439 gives 0.36 Angstrom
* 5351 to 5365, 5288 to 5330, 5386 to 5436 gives -0.18 Angstrom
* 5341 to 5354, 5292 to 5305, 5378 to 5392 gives 0.09 Angstrom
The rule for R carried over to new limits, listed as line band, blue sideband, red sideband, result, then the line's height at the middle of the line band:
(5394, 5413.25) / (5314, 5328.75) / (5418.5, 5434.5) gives -0.13 Angstrom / 14.8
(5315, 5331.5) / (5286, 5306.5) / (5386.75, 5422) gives 1.02 Angstrom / 15.5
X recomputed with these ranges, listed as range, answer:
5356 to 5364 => 15.1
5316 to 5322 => 16.5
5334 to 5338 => 16.8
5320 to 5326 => 14.1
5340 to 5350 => 15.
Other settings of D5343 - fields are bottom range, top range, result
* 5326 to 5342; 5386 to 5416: 0.96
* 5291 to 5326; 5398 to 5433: 0.95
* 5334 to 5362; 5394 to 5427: 0.96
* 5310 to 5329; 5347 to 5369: 1.01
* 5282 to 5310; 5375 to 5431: 0.96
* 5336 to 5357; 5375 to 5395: 0.97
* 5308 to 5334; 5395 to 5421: 0.98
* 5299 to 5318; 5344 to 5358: 0.97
